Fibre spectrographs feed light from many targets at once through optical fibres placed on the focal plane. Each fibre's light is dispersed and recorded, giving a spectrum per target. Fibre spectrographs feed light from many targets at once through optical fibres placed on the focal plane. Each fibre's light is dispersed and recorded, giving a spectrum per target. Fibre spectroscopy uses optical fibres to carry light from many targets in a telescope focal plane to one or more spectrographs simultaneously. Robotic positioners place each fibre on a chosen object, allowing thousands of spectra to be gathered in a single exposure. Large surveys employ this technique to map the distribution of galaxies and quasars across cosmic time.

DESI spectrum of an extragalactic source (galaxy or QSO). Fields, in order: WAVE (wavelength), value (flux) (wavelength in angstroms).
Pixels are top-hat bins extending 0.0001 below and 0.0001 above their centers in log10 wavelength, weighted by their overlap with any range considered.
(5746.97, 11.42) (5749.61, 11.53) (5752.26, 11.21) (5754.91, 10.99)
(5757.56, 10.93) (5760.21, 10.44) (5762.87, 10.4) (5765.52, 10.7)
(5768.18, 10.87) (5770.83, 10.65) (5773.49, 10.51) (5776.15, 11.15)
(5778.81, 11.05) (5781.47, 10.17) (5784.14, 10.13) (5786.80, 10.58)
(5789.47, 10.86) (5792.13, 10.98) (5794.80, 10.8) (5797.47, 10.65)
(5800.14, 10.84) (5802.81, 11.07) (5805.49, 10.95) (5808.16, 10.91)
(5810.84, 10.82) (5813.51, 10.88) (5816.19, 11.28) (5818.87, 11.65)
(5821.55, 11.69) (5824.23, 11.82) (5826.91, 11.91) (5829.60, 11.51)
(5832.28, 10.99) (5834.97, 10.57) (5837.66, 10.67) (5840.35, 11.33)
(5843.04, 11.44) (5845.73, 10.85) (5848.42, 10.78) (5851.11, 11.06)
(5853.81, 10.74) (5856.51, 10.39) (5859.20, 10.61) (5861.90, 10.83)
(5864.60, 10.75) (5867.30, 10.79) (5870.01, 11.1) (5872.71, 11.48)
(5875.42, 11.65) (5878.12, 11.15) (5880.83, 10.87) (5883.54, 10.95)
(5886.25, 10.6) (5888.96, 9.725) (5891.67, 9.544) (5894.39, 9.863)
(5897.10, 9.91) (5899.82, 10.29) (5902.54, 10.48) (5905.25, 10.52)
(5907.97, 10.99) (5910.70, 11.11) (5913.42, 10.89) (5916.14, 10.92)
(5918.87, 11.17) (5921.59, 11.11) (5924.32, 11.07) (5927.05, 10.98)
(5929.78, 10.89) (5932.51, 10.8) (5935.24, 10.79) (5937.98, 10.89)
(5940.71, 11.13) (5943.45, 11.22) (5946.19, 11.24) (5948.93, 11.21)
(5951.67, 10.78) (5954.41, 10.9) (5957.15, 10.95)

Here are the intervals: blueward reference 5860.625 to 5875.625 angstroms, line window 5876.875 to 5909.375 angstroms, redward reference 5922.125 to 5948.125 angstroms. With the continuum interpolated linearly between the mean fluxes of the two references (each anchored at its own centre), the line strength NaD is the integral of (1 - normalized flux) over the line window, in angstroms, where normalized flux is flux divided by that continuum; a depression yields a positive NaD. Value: 1.86 angstroms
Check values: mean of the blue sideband 11.1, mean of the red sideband 11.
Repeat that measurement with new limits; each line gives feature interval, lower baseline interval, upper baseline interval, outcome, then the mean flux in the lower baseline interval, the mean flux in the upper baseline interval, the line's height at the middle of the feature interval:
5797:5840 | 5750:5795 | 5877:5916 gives -2.0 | 10.7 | 10.5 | 10.7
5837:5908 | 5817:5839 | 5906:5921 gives 2.9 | 11.3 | 11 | 11.2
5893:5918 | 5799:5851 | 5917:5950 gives 1.1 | 11.2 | 11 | 11.1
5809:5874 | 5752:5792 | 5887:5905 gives -4.7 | 10.7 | 10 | 10.3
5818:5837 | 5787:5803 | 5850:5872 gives -1.1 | 10.8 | 10.8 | 10.8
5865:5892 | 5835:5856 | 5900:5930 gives 0.2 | 10.9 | 10.9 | 10.9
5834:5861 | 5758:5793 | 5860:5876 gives 0.3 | 10.7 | 11.1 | 11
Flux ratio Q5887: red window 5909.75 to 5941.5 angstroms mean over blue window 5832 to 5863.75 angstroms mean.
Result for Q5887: 1.0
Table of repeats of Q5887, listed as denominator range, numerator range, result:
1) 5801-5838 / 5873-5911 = 0.94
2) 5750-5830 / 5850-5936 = 0.98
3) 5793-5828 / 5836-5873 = 0.98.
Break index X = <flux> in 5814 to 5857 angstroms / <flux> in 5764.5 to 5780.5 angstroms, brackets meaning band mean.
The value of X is 1.0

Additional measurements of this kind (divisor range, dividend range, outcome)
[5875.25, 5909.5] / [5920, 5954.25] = 1.05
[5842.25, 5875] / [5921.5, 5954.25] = 1.01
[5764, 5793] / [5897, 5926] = 1.01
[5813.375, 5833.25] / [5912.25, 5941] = 0.95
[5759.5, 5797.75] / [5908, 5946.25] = 1.03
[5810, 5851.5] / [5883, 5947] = 0.95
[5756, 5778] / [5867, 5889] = 1.03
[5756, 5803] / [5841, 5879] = 1.03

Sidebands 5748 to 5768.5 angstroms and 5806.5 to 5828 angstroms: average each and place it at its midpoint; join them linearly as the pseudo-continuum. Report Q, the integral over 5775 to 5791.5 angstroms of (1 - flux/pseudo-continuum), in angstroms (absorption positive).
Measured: 0.6 angstroms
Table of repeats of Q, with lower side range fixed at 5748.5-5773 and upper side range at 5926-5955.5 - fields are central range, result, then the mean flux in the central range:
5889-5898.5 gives 1.0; 9.77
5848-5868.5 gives 0.3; 10.7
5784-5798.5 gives 0.2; 10.7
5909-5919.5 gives 0.0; 11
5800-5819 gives -0.3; 11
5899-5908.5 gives 0.4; 10.6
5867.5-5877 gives -0.3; 11.3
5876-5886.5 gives 0.0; 11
